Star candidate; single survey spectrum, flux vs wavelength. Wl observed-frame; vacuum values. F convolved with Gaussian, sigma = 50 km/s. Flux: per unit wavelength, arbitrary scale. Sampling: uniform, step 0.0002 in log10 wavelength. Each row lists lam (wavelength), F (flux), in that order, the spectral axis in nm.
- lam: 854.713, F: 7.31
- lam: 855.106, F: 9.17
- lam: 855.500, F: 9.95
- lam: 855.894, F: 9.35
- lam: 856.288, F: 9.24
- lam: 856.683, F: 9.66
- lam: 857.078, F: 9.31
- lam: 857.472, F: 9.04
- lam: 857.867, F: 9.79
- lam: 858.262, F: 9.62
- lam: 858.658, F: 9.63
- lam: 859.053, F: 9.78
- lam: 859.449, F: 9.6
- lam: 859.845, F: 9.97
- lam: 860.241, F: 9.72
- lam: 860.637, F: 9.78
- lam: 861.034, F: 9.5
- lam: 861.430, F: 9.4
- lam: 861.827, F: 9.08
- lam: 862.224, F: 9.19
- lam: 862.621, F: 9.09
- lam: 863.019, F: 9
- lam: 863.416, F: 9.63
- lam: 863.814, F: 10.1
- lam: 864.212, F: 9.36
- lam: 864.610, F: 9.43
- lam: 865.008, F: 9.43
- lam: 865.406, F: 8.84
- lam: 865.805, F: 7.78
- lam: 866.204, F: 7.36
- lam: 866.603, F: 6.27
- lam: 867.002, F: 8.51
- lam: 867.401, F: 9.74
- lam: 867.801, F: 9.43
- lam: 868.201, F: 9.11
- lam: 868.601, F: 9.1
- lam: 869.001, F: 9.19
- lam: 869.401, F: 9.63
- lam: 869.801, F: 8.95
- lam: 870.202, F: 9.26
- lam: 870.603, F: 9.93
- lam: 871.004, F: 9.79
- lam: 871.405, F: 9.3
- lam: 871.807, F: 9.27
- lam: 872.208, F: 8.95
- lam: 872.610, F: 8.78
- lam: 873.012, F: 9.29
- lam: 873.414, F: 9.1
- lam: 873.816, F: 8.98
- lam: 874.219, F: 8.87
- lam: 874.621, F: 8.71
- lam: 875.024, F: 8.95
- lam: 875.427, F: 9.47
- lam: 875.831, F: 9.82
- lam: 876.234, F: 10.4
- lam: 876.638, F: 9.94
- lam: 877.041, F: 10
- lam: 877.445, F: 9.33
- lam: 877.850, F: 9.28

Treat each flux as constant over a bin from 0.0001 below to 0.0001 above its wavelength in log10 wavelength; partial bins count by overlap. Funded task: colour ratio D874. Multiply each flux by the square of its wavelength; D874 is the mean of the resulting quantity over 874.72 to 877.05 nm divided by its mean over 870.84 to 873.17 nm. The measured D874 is 1.06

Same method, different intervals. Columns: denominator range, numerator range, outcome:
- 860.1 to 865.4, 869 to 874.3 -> 1.00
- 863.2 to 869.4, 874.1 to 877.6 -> 1.09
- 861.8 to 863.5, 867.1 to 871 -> 1.04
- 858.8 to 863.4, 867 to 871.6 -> 1.01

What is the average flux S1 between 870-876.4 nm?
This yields 9.3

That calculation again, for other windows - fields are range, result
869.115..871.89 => 9.45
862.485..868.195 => 8.86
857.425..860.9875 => 9.68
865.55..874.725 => 8.93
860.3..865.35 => 9.41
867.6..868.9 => 9.21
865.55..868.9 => 8.44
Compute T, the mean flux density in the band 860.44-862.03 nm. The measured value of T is 9.44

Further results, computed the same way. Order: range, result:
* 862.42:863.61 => 9.24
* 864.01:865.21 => 9.41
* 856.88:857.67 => 9.18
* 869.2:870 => 9.3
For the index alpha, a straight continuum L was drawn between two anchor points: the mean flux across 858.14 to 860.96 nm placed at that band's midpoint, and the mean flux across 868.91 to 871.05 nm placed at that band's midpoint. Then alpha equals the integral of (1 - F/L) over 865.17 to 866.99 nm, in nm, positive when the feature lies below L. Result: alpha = 0.35 nm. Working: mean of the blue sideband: 9.72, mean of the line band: 7.7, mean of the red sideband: 9.45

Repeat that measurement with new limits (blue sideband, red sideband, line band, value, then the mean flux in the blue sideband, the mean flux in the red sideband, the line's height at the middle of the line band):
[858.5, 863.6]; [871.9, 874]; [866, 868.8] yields 0.225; 9.49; 9.04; 9.25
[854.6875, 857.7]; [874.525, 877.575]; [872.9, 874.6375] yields 0.103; 9.24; 9.61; 9.57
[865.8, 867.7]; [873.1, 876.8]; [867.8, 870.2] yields -0.238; 8.03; 9.35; 8.39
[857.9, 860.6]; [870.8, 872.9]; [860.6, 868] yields 0.427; 9.73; 9.22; 9.52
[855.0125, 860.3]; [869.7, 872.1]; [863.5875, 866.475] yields 0.195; 9.56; 9.42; 9.48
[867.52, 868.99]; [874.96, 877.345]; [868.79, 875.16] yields 0.206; 9.23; 9.79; 9.5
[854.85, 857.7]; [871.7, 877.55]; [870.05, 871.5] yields -0.042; 9.35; 9.33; 9.33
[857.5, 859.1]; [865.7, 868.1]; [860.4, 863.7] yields -0.124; 9.63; 8.24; 9.02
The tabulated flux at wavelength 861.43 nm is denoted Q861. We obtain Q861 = 9.4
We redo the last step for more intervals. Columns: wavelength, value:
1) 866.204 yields 7.36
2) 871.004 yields 9.79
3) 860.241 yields 9.72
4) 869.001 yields 9.19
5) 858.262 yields 9.62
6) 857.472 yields 9.04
